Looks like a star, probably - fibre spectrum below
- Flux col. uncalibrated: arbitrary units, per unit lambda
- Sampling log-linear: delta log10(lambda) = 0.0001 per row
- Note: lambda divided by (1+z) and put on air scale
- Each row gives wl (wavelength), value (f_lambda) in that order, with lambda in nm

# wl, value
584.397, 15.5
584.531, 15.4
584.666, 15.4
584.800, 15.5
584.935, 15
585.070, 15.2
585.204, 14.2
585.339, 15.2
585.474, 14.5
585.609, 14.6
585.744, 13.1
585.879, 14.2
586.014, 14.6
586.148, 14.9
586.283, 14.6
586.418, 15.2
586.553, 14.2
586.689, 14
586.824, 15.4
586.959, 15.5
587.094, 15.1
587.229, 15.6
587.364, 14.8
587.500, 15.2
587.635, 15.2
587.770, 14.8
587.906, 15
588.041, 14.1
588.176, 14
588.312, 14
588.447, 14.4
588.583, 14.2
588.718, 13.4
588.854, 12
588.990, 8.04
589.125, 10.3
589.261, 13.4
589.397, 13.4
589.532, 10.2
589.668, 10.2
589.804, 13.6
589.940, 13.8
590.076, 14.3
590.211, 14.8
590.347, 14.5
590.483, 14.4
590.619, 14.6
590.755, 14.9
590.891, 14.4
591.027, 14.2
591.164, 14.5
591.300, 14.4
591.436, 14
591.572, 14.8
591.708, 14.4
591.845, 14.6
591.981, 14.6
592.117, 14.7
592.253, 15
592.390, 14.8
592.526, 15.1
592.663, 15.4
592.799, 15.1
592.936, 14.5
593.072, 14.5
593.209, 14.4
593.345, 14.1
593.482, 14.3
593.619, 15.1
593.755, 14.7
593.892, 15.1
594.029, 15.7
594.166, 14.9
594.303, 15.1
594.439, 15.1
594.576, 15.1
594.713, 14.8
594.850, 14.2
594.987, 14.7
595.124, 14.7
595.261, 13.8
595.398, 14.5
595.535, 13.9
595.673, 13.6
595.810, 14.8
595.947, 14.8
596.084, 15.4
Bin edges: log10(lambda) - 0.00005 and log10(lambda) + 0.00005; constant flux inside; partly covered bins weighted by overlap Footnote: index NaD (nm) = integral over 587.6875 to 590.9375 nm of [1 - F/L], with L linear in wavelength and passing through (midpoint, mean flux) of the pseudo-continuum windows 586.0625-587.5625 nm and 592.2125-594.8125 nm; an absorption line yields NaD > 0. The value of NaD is 0.34 nm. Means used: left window 15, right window 14.9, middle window 13.4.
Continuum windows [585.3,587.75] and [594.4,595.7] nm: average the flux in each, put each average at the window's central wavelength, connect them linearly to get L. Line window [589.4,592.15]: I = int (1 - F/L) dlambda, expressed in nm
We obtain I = 0.12 nm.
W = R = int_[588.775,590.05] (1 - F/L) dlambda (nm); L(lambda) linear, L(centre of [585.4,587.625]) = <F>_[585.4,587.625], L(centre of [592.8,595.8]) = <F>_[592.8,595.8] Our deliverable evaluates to 0.25 nm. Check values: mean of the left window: 14.7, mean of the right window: 14.6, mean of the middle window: 11.8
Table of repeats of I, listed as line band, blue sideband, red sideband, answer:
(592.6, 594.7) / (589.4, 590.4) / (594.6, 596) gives -0.13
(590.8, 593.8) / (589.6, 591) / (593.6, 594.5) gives -0.01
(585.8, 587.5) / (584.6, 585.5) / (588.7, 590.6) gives -0.08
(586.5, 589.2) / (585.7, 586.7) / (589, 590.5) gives -0.06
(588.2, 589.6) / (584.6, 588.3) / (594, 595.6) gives 0.22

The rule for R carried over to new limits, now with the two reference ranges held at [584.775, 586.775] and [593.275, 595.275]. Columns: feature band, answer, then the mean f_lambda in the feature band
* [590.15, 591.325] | 0.01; 14.5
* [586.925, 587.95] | -0.04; 15.1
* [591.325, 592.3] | 0.01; 14.6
